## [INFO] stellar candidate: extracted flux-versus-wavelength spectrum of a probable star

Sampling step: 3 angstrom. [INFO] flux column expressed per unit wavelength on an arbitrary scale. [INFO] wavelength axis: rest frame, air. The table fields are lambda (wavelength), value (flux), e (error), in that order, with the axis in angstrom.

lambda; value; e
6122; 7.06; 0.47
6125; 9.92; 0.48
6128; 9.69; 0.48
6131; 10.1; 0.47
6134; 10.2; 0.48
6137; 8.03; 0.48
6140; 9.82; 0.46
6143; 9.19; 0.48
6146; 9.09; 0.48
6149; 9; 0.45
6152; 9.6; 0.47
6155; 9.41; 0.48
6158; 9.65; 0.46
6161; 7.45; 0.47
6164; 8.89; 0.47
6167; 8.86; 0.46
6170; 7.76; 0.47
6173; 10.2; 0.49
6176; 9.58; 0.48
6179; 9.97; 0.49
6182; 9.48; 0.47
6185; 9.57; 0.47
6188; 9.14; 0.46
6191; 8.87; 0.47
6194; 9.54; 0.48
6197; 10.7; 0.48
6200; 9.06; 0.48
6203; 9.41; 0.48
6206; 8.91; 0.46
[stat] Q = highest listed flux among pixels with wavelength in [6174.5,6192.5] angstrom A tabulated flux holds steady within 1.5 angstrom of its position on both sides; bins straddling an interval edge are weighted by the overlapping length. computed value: 9.97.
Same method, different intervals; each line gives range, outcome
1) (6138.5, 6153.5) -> 9.82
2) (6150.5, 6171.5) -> 9.65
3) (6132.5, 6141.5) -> 10.2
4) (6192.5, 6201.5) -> 10.7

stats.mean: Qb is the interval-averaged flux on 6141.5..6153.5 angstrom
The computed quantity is 9.22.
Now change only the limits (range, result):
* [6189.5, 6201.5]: 9.54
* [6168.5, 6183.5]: 9.4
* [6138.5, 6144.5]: 9.51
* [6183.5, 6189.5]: 9.36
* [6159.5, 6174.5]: 8.63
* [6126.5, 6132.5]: 9.89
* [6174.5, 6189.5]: 9.55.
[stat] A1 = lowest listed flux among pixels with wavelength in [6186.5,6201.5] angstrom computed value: 8.87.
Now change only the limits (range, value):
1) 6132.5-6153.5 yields 8.03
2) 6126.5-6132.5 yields 9.69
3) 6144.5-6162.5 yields 7.45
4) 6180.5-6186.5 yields 9.48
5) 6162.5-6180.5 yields 7.76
